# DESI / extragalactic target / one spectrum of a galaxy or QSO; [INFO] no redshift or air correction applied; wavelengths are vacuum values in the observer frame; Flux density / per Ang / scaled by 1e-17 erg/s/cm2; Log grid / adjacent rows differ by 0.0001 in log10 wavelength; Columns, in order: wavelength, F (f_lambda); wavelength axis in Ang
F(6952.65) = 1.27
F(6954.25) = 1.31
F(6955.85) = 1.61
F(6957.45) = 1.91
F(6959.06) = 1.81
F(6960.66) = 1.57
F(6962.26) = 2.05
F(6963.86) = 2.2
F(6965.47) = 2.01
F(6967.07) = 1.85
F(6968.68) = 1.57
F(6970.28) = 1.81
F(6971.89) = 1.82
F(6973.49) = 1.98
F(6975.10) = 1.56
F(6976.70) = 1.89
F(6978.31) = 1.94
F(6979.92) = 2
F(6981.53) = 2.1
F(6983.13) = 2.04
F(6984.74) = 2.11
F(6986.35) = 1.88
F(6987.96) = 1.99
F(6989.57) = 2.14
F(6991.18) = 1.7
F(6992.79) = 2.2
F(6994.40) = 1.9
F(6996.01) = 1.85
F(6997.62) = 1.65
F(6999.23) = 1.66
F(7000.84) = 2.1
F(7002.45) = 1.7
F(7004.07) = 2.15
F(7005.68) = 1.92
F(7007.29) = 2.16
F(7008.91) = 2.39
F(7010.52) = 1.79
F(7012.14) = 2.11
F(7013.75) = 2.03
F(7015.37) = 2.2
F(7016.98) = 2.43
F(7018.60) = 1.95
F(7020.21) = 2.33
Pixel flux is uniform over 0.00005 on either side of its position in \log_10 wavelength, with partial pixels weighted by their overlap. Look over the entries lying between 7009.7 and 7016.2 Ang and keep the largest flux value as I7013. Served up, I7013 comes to 2.2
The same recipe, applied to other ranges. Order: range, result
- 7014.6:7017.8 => 2.43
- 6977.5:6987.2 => 2.11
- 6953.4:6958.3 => 1.91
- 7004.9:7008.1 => 2.16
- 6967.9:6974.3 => 1.98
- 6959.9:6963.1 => 2.05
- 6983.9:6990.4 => 2.14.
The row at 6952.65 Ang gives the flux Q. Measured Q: 1.27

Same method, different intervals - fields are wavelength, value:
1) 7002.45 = 1.7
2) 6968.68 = 1.57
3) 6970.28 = 1.81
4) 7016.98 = 2.43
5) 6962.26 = 2.05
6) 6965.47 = 2.01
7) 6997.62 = 1.65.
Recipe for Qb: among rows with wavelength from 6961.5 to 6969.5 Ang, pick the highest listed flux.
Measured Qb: 2.2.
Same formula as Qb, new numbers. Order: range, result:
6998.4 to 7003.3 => 2.1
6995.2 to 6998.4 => 1.85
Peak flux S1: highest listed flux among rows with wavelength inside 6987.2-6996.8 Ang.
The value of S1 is 2.2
